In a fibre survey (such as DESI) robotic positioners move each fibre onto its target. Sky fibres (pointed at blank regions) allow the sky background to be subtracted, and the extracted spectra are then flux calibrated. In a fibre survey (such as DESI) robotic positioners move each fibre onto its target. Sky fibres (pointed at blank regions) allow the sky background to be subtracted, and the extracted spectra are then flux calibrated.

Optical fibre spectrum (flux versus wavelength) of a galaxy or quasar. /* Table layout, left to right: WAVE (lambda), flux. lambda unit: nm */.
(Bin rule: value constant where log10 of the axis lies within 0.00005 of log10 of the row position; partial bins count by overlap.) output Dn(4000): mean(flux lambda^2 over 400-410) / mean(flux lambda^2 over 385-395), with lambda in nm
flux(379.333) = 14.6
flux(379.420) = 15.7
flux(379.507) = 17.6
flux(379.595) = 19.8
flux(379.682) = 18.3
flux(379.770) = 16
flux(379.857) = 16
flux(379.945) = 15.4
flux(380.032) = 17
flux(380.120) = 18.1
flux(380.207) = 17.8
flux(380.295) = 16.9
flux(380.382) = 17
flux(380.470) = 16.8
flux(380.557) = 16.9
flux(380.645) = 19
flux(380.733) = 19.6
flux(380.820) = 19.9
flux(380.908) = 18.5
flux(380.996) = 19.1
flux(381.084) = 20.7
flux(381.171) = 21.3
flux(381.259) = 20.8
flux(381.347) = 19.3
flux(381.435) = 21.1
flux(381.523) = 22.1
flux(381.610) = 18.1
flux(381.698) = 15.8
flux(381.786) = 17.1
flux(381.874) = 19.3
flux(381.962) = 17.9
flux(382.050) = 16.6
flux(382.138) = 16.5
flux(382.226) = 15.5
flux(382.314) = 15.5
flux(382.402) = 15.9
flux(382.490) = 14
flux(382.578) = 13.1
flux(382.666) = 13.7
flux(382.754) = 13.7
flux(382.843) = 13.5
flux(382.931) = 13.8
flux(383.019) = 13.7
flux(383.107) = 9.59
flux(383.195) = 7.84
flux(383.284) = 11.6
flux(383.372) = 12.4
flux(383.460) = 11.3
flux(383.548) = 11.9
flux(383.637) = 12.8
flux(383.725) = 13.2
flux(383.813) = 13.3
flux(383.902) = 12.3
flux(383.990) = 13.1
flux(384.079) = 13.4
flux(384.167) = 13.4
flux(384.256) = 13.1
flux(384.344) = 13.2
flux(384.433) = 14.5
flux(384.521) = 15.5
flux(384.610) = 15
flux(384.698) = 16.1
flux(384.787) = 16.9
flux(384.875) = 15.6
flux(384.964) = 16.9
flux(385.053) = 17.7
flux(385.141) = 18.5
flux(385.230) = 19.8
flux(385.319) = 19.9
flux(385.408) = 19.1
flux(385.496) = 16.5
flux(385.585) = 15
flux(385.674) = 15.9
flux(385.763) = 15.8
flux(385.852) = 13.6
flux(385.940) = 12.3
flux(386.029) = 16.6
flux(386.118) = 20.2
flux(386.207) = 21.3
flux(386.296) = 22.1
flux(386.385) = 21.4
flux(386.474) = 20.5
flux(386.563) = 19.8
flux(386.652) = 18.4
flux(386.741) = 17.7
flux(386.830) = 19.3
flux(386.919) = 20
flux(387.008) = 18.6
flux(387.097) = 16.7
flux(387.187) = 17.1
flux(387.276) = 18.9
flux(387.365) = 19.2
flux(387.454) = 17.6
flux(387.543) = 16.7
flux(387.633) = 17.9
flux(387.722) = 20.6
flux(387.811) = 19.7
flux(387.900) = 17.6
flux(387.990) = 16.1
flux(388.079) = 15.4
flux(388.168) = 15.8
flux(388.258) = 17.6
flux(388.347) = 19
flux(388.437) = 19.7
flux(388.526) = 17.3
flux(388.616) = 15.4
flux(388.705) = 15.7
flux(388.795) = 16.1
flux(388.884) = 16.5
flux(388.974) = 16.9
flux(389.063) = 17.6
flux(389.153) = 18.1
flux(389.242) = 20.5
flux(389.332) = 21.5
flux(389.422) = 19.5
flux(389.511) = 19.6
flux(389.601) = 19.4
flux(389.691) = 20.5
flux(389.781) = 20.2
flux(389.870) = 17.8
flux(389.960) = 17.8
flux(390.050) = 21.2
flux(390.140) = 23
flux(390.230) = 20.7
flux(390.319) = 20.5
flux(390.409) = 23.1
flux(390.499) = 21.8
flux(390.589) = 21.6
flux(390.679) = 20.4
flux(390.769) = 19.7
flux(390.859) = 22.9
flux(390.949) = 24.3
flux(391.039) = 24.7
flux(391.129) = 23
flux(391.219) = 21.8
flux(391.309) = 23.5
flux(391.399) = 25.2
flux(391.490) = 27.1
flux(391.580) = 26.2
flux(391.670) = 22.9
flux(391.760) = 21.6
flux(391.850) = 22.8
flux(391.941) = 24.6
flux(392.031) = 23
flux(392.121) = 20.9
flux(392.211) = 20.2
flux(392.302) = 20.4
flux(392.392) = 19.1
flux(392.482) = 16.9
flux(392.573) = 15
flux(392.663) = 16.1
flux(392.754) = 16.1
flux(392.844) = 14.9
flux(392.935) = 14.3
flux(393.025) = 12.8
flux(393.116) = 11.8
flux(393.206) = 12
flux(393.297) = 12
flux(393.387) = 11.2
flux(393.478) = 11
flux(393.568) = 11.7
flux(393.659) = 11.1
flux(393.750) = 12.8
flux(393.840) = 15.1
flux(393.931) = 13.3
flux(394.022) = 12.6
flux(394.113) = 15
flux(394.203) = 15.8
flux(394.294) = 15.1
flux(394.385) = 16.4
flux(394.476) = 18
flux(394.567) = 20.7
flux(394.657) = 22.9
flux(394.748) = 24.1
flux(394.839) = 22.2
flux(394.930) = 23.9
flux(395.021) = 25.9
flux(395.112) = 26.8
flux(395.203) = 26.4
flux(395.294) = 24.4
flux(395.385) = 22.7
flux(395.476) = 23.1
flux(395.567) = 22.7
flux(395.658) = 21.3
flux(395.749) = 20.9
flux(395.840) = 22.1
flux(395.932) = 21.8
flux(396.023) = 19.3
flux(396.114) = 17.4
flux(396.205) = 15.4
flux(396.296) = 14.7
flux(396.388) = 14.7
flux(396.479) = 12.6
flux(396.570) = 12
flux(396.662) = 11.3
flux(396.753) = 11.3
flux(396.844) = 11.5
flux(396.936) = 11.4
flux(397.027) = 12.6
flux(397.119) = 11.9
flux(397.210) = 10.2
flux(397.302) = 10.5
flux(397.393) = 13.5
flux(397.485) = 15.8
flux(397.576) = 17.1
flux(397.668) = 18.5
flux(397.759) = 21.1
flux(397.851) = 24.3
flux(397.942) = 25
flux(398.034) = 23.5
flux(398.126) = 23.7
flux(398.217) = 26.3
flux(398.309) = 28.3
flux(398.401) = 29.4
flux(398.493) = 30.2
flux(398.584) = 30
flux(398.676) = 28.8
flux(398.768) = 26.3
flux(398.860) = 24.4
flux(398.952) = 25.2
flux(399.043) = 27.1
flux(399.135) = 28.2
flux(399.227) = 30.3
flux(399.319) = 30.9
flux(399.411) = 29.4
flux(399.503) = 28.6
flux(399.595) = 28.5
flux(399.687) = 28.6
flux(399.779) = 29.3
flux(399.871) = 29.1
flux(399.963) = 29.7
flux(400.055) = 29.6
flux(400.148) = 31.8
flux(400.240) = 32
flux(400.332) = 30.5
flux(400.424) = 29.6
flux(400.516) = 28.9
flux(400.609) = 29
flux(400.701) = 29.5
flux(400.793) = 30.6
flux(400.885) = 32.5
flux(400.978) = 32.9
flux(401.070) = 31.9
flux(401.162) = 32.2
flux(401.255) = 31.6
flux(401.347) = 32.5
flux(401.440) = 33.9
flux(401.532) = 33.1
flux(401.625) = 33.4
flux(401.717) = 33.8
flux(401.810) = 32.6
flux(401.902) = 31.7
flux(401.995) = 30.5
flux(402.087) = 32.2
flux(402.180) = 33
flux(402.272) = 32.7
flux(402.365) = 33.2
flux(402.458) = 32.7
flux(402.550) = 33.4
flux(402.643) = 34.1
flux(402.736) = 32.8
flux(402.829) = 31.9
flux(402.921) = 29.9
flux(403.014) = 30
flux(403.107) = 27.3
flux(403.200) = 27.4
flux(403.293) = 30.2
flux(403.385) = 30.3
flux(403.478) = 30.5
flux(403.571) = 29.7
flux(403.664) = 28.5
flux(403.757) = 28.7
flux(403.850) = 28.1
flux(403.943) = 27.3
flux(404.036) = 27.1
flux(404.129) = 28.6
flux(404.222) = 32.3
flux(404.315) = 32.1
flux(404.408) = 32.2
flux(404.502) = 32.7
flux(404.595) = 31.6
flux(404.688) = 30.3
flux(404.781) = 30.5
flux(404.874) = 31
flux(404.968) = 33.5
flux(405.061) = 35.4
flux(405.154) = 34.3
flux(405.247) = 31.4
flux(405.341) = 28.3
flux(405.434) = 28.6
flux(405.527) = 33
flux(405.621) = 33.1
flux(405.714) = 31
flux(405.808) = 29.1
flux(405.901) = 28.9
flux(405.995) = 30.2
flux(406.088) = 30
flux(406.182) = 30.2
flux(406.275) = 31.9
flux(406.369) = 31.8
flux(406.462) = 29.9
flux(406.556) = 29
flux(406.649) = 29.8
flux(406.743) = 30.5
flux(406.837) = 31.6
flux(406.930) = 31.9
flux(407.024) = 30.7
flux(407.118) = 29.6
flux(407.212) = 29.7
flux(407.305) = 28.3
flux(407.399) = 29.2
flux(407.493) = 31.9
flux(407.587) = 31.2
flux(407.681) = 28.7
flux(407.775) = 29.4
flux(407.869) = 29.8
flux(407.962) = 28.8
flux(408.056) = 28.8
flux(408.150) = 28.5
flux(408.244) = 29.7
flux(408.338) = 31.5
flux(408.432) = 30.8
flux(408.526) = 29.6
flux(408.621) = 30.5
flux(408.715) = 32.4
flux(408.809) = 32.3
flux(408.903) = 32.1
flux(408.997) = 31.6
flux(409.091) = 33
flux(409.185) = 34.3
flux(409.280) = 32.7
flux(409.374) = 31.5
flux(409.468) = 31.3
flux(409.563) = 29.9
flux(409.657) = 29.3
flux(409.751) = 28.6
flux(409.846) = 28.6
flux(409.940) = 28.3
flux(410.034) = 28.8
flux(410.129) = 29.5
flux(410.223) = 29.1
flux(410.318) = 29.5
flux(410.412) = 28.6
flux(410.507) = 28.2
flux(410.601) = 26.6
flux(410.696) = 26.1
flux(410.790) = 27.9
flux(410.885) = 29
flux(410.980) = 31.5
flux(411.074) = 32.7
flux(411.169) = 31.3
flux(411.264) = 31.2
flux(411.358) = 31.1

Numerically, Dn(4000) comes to 1.79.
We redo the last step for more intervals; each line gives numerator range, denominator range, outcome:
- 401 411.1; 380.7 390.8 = 1.97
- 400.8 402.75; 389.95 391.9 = 1.52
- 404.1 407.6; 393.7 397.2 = 1.83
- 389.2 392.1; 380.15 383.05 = 1.33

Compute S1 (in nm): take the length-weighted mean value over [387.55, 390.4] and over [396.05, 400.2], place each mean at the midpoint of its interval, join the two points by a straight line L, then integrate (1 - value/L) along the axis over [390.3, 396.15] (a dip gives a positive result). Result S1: 0.173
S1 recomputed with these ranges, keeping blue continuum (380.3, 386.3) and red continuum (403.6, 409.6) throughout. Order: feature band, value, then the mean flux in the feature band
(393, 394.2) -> 0.53 nm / 12.6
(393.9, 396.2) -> 0.28 nm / 20.6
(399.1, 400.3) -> -0.15 nm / 29.7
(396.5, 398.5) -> 0.57 nm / 17.9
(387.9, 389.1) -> 0.15 nm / 16.9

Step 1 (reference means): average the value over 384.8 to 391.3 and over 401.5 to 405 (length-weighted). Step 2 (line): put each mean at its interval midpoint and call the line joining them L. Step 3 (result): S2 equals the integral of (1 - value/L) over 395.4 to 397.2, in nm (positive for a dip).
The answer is 0.65 nm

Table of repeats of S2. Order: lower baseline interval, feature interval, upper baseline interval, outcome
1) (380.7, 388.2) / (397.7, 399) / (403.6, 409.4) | -0.03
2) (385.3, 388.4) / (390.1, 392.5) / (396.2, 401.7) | -0.22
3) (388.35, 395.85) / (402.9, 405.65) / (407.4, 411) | -0.36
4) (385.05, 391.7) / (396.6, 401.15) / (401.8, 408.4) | 0.32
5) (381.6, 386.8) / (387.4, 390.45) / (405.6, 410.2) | -0.01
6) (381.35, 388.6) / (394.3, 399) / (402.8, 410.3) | 0.73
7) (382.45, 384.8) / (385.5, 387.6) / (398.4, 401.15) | -0.25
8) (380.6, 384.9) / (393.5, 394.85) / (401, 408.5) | 0.42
